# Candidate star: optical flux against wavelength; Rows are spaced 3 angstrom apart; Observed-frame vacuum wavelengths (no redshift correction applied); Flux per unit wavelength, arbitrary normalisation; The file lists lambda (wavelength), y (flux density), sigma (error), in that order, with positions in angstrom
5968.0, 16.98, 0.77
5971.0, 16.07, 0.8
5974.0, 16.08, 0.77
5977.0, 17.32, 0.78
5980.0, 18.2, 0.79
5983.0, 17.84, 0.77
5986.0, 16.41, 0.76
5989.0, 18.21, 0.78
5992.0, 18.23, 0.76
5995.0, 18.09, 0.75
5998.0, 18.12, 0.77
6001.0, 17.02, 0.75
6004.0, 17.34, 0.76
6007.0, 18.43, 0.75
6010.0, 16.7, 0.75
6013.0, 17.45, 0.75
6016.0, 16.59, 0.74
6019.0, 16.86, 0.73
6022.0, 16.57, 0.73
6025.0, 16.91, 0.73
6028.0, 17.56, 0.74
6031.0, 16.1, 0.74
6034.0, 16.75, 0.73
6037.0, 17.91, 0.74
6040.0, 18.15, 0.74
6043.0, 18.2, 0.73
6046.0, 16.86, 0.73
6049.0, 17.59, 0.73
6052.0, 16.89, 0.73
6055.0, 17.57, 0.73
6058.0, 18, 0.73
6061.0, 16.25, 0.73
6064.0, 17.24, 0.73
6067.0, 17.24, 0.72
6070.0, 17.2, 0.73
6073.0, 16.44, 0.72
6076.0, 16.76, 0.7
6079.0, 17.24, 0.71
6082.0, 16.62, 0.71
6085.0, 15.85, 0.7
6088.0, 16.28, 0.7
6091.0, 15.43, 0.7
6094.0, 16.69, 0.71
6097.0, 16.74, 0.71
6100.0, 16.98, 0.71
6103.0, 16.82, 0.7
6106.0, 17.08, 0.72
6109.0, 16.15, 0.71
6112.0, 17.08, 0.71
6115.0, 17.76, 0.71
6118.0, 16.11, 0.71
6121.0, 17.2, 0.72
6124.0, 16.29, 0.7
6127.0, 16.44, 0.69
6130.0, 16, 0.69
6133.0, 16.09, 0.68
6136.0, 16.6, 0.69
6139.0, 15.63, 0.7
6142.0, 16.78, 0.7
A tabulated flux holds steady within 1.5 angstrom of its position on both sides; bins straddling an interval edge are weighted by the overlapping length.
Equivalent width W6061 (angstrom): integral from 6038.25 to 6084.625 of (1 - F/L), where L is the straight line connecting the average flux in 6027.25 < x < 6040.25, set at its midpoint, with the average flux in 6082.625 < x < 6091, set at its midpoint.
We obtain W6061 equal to -1.7 angstrom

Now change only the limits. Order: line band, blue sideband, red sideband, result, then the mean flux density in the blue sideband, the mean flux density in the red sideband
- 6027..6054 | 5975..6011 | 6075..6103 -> -0.4 angstrom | 17.7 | 16.5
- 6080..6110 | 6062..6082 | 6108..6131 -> 0.6 angstrom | 17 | 16.7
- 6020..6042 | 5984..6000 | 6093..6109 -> 0.4 angstrom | 17.8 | 16.8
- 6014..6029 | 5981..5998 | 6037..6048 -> 0.7 angstrom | 17.8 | 17.8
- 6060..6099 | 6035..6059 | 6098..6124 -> 1.4 angstrom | 17.6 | 16.9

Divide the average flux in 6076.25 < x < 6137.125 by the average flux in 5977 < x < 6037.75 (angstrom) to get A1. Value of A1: 1.0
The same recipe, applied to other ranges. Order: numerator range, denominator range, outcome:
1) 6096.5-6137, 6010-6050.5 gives 0.97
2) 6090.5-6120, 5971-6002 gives 0.96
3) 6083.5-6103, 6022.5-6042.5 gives 0.95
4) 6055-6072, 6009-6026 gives 1.02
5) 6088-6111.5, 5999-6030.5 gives 0.97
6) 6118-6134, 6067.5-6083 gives 0.97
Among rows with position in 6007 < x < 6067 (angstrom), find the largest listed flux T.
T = 18.43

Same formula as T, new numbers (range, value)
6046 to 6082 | 18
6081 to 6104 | 16.98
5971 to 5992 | 18.23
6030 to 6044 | 18.2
